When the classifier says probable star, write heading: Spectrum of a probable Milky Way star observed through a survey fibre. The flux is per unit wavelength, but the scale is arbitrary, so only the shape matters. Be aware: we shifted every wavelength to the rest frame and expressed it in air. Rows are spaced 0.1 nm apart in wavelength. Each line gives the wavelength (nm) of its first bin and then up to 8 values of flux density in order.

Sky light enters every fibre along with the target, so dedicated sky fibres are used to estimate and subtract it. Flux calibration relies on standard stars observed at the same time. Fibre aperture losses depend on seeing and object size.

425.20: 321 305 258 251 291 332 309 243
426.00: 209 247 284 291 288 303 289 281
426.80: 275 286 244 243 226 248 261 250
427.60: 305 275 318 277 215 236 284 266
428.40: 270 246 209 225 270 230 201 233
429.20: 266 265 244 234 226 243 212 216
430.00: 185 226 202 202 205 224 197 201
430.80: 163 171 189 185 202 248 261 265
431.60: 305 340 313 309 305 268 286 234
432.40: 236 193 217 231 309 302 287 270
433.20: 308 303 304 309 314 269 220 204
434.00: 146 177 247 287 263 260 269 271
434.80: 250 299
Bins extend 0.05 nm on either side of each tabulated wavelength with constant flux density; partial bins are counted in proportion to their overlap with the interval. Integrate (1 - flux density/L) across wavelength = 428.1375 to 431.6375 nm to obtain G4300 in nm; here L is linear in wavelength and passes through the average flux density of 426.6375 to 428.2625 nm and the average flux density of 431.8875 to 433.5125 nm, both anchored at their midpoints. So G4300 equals 0.532 nm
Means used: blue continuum 264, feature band 227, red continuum 273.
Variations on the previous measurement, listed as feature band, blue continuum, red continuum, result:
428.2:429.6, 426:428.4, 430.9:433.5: 0.12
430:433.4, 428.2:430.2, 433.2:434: 0.11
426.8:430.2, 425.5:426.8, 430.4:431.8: 0.13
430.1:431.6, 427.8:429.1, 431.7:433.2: 0.29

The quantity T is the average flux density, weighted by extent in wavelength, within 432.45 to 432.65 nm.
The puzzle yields 205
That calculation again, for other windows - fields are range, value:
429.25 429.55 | 248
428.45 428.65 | 228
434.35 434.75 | 266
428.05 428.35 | 262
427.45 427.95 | 285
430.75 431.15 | 177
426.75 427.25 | 255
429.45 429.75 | 234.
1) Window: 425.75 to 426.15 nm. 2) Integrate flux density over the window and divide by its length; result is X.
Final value 252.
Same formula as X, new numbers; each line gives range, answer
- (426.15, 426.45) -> 288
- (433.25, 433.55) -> 305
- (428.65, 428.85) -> 248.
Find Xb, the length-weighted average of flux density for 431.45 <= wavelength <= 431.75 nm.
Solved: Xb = 303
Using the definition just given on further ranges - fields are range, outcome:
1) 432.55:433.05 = 269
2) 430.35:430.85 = 198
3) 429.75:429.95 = 214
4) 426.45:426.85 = 287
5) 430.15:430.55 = 208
